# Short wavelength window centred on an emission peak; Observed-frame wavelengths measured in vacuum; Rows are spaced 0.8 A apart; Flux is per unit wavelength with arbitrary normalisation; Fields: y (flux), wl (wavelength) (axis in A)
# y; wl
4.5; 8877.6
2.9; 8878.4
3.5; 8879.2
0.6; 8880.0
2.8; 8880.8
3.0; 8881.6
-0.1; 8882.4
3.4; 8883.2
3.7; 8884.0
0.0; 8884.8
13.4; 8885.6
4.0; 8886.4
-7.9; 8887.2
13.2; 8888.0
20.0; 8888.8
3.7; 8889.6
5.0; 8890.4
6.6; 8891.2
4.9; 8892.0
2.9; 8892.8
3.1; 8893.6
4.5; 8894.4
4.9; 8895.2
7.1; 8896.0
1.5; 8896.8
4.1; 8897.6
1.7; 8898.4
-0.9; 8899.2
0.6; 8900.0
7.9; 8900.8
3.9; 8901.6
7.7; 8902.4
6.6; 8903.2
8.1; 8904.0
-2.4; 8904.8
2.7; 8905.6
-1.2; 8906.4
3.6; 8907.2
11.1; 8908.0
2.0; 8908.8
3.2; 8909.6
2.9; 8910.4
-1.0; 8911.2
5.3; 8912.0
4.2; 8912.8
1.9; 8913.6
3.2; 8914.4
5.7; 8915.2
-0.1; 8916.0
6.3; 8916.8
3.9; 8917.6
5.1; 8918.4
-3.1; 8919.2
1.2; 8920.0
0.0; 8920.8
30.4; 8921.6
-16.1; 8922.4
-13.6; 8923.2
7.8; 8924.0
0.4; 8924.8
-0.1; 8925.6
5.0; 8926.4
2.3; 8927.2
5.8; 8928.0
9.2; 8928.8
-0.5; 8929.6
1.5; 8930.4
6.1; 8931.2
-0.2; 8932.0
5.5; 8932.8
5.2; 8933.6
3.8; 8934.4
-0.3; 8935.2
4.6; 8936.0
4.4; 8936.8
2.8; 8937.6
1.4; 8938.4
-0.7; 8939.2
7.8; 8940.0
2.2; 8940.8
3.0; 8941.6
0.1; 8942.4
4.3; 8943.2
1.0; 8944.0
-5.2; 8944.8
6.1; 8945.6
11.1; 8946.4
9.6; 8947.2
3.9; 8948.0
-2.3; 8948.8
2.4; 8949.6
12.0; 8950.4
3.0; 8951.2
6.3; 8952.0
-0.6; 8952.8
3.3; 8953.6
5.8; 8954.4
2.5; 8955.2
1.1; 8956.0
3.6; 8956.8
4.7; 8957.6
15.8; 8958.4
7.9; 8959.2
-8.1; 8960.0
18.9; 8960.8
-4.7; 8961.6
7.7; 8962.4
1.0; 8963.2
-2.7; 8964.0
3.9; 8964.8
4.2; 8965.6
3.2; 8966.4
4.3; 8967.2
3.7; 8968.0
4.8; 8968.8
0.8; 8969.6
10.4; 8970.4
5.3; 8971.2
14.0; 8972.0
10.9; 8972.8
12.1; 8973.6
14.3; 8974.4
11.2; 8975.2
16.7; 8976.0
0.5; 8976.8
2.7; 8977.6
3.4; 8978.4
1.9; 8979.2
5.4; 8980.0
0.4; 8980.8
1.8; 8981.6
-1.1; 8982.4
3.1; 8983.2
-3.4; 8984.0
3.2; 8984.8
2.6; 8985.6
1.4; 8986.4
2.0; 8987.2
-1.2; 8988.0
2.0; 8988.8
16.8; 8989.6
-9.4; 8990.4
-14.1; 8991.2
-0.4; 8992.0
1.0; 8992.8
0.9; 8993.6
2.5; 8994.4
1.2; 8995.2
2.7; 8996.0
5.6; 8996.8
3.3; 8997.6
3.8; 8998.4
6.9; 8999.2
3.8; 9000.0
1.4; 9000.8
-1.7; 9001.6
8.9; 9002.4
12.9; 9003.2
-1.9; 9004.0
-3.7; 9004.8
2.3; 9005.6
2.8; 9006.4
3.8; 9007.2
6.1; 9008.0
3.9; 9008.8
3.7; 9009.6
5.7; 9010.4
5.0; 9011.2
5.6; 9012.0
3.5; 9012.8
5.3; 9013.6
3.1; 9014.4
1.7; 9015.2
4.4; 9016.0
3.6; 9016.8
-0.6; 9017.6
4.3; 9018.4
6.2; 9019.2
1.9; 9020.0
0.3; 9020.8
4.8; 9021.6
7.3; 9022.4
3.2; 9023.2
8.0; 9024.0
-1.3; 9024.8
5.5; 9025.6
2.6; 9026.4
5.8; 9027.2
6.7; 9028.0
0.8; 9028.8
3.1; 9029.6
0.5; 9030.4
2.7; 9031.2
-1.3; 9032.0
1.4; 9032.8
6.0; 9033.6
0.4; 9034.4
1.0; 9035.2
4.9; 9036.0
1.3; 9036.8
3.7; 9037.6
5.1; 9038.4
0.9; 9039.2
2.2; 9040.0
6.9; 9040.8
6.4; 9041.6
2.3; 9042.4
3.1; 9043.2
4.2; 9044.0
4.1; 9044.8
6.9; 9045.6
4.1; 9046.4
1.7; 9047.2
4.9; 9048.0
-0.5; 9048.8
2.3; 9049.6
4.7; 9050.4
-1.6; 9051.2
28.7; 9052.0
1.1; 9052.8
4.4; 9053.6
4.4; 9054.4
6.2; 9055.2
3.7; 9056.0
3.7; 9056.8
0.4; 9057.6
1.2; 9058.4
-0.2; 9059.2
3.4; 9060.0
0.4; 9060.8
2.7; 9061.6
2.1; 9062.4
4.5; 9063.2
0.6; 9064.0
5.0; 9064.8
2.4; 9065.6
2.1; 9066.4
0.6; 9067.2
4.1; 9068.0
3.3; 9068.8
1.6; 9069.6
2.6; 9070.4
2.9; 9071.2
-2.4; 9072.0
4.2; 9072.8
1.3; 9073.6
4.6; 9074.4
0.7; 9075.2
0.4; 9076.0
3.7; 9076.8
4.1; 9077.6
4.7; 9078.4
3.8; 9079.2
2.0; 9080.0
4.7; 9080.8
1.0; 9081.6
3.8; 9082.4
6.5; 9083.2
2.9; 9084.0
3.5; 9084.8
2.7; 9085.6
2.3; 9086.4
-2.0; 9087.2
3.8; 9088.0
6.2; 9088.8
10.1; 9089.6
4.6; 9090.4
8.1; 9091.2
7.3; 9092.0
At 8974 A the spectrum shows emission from H-beta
